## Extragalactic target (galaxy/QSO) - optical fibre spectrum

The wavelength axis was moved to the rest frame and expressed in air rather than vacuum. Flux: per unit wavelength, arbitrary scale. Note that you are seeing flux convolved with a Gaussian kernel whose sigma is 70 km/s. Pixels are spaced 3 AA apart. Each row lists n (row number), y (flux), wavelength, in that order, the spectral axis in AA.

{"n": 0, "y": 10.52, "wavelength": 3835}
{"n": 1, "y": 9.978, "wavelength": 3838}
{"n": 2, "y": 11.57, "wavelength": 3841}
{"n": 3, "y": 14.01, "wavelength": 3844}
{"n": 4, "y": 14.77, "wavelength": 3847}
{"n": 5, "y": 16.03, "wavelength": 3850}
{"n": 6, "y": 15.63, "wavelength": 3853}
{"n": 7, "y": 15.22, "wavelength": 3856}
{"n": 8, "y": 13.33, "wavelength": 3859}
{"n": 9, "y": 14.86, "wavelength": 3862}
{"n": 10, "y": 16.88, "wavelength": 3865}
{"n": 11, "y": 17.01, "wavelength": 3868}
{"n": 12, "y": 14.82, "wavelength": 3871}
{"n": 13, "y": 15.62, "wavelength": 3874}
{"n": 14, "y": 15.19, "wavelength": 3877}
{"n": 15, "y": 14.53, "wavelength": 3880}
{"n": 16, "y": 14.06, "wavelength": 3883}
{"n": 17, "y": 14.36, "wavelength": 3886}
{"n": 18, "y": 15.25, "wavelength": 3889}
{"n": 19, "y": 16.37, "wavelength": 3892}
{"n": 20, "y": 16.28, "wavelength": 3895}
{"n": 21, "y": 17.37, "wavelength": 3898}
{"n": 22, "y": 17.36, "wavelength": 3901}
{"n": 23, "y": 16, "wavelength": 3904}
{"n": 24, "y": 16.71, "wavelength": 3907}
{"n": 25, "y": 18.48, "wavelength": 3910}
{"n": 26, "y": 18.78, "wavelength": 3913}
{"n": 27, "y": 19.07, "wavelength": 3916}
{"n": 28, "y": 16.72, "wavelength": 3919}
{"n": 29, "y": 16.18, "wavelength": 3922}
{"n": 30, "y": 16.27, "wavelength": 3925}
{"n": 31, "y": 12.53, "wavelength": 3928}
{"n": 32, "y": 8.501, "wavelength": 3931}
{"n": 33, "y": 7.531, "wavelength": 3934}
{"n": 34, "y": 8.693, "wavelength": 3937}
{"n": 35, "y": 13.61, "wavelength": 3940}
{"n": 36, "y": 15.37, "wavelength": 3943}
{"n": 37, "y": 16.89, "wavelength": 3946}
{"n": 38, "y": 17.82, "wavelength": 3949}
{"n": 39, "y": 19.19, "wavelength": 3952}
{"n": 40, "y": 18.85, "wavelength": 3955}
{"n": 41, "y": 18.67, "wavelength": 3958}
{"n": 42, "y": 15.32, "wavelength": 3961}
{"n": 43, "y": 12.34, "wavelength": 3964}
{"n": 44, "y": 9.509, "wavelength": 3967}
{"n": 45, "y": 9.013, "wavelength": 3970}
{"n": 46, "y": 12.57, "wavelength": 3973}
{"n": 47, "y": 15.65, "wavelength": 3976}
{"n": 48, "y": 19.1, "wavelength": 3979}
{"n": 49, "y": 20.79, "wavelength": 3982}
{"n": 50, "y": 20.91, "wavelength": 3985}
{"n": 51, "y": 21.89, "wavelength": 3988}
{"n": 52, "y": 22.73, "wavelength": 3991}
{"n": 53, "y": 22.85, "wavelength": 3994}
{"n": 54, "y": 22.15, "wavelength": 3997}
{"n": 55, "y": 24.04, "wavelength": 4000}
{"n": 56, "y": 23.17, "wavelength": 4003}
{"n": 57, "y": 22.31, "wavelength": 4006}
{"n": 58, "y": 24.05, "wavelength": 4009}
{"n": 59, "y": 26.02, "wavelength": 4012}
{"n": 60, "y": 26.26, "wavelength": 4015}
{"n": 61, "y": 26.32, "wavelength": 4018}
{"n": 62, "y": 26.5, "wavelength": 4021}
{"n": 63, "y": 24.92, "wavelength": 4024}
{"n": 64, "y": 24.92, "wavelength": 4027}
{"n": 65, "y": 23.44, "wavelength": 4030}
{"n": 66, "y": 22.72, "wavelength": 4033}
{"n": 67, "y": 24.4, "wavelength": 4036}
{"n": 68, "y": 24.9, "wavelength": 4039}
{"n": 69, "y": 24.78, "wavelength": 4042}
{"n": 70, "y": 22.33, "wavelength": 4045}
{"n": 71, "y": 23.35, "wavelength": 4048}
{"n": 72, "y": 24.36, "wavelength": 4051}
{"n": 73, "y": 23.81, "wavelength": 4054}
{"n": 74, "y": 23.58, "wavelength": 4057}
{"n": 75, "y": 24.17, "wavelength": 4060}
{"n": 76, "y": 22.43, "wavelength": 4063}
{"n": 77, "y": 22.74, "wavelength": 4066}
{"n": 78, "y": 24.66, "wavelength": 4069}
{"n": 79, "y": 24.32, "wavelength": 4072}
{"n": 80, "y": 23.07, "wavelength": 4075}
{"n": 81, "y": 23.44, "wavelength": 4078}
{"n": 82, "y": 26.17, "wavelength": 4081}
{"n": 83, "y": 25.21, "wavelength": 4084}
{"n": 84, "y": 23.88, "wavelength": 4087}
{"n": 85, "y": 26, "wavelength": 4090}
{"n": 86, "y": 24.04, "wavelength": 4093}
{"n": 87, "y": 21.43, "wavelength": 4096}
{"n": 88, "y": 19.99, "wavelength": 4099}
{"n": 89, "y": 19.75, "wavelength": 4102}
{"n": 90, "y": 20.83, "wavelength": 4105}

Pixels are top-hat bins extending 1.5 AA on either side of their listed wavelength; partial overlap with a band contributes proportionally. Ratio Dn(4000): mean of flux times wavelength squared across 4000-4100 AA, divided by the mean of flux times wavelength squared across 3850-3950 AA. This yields 1.7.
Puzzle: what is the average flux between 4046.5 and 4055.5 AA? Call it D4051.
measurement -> 23.8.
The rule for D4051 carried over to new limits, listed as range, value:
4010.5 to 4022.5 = 26.3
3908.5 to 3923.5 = 17.8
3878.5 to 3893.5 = 14.9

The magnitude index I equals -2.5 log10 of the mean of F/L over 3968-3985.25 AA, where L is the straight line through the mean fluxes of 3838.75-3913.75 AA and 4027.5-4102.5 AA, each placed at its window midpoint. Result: 0.25 mag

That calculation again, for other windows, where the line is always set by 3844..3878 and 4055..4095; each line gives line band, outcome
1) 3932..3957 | 0.27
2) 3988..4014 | -0.11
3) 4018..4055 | -0.08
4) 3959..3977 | 0.50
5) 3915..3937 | 0.32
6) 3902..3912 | 0.00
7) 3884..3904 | 0.04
